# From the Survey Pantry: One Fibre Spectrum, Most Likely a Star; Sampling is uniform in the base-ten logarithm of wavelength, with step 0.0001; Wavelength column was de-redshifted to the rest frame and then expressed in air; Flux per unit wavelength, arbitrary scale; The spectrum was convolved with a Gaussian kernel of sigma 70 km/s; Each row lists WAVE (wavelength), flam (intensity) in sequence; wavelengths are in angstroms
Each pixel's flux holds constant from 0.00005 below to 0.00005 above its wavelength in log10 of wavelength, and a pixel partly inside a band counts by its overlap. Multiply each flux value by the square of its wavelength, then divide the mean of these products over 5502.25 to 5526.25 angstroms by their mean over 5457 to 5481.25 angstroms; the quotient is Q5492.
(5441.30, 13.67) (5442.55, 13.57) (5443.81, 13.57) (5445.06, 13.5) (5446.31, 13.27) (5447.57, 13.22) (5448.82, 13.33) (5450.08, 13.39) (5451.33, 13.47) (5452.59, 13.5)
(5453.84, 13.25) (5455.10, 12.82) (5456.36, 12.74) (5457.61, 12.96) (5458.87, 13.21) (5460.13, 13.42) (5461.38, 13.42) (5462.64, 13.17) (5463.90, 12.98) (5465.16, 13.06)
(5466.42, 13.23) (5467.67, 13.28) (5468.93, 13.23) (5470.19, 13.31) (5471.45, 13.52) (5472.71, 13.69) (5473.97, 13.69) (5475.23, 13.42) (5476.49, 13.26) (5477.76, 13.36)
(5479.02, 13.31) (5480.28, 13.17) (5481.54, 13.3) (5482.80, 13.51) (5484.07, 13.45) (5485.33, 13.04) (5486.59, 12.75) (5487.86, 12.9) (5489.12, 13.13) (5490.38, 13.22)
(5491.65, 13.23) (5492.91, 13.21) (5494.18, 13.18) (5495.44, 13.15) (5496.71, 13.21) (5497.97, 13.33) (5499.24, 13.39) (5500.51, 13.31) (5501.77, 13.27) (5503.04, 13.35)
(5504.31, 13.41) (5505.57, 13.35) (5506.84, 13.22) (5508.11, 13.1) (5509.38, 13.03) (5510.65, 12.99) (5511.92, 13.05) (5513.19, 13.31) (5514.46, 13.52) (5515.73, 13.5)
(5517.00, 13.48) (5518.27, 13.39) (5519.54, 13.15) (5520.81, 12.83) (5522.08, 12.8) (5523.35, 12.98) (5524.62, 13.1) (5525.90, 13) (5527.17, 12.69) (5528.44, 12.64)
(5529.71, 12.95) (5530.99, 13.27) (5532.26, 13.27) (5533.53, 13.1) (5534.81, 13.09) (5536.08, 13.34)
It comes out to 1.01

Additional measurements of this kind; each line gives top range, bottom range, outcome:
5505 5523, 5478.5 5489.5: 1.01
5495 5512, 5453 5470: 1.02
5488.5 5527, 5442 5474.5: 1.01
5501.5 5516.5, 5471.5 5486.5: 1.00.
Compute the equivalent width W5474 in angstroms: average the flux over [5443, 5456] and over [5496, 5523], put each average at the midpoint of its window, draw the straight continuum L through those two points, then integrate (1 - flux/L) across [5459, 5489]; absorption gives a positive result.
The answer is 0.0 angstroms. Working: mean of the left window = 13.3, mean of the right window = 13.2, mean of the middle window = 13.3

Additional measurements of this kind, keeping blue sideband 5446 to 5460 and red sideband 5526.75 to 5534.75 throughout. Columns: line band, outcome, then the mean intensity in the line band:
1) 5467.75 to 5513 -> -0.5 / 13.3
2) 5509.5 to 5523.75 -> -0.2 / 13.2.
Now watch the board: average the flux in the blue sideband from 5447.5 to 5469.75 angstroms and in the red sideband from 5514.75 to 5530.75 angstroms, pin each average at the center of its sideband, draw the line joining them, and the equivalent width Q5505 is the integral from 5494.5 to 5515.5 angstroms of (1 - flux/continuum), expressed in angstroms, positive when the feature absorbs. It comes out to -0.2 angstroms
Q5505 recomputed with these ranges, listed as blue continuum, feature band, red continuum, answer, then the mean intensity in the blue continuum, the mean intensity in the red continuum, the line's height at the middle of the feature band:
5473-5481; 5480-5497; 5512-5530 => 0.2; 13.4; 13.1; 13.3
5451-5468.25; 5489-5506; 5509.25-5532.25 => -0.2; 13.2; 13.1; 13.1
